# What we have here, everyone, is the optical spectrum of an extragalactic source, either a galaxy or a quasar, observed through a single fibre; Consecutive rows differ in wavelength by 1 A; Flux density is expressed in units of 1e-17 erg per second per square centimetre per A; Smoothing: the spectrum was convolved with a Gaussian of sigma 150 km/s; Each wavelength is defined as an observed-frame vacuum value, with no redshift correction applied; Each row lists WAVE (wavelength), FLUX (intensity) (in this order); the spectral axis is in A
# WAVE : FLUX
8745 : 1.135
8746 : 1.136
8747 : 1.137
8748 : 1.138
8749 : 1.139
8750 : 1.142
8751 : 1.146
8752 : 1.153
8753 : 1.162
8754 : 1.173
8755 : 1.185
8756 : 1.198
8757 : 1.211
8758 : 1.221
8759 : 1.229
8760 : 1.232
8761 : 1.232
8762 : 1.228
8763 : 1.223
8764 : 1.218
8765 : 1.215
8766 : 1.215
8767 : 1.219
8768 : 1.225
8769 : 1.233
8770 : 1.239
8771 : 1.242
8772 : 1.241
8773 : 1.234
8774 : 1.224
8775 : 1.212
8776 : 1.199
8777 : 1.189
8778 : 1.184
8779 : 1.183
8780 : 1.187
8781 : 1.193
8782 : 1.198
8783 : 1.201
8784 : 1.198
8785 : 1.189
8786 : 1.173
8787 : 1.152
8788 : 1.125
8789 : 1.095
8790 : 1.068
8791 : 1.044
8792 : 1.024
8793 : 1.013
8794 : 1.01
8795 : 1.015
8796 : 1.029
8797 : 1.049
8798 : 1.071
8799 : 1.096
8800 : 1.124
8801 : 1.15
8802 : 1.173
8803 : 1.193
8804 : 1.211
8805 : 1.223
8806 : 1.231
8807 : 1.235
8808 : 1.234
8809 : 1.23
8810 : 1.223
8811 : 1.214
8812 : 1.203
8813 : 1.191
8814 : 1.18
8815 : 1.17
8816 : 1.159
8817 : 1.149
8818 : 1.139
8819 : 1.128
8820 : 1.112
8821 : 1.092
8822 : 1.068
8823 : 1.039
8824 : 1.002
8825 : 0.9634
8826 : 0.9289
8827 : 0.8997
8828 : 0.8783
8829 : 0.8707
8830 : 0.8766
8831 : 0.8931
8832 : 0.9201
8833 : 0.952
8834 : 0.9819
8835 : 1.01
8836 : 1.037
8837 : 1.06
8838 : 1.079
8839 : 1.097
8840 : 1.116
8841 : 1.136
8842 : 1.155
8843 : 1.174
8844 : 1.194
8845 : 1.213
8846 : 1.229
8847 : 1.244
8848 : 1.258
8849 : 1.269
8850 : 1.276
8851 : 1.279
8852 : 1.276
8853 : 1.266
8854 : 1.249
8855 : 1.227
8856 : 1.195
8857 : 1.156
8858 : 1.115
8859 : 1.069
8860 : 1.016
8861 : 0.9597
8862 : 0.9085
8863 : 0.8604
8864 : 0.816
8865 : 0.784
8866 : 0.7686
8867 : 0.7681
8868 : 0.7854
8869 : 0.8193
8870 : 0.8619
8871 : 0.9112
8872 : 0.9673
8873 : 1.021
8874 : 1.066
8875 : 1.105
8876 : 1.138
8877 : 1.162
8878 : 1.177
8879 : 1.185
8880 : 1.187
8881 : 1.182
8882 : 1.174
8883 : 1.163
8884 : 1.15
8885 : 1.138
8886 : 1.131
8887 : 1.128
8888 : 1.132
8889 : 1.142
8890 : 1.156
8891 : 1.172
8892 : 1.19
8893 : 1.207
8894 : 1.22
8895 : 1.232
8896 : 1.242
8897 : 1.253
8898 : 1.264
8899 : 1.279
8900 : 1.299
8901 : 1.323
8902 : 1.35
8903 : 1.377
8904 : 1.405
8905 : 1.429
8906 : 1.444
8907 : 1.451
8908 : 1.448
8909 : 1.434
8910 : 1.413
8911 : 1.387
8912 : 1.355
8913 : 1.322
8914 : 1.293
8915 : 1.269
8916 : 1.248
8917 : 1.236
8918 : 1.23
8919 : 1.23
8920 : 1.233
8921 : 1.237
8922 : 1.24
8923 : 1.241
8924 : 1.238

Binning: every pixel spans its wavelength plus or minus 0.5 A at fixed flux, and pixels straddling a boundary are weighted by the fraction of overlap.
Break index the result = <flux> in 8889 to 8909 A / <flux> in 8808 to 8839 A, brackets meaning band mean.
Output 1.23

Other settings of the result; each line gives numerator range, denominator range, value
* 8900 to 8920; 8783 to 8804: 1.22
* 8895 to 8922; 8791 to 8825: 1.17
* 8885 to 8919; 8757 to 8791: 1.07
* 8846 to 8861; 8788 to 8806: 1.09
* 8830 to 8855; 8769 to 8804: 0.99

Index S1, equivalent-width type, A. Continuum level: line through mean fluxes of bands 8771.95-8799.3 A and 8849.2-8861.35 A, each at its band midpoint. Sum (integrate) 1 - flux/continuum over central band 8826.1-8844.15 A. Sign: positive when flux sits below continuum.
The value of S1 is 2.4 A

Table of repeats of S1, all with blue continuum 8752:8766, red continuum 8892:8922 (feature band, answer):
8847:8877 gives 5.5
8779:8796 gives 1.5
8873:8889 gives 1.8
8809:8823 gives 1.0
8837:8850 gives 0.9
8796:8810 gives 0.8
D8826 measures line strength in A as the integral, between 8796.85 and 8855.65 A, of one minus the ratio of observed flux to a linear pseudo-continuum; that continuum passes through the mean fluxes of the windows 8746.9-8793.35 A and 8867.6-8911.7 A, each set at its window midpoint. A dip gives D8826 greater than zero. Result 3.2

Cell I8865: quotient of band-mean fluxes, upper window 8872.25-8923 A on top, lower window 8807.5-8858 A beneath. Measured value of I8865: 1.11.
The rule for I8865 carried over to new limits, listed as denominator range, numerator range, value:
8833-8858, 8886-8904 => 1.06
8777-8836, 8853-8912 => 1.05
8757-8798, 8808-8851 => 0.94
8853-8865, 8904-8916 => 1.32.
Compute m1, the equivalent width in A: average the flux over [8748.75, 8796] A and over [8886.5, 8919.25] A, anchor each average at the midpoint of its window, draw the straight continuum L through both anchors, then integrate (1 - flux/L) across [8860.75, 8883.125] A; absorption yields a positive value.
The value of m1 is 4.9 A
